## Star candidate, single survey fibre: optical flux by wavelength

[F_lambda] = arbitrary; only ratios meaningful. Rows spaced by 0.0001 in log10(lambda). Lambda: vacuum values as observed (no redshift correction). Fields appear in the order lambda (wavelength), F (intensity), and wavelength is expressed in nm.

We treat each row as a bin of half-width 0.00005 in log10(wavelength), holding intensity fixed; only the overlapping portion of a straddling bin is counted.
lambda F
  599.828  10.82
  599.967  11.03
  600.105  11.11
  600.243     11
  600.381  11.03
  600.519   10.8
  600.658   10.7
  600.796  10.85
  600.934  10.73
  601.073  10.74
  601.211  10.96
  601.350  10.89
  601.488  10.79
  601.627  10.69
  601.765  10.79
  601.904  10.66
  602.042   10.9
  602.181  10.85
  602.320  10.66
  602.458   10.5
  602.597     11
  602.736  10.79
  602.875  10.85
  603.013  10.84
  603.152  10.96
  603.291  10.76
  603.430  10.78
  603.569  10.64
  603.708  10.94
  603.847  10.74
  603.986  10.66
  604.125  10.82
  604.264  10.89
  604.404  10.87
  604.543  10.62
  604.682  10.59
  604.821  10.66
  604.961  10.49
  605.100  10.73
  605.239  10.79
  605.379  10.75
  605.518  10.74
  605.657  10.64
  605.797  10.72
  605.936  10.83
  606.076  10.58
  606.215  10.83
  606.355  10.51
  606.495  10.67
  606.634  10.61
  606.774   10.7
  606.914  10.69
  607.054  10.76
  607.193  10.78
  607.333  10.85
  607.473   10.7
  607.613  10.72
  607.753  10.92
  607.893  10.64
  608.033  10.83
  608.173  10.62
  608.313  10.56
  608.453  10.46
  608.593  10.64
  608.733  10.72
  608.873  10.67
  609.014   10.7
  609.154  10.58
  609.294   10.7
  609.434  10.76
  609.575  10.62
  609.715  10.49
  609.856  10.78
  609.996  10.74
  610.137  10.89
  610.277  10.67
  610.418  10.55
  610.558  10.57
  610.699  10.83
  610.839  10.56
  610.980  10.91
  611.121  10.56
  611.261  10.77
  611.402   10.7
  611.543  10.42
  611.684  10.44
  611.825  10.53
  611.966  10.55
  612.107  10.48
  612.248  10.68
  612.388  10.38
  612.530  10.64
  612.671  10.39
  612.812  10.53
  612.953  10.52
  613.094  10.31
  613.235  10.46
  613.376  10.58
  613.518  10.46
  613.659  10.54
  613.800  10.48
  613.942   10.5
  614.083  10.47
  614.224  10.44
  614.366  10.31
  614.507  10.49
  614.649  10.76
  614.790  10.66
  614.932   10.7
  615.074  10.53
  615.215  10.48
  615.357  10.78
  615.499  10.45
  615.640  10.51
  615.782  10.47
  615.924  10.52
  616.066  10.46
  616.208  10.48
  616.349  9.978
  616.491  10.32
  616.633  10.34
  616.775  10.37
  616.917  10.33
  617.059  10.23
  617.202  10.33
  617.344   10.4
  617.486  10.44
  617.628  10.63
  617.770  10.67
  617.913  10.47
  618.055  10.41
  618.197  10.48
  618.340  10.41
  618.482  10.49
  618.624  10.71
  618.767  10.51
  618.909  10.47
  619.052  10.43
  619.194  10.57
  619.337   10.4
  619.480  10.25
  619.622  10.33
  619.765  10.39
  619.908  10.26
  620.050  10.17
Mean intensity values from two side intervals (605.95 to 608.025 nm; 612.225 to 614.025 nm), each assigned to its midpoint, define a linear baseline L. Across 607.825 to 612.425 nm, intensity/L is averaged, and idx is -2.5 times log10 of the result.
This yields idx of 0.00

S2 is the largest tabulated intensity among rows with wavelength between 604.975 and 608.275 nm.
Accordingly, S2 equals 10.92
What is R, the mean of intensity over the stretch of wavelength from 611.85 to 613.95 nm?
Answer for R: 10.5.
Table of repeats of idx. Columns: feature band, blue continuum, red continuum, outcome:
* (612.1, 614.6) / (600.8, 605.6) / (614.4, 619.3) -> 0.007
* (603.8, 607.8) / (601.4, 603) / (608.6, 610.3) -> 0.002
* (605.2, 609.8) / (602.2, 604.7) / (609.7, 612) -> 0.002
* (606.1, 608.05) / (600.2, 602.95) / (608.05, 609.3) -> -0.005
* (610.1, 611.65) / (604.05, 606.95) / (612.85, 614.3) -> -0.012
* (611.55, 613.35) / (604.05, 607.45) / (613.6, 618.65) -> 0.007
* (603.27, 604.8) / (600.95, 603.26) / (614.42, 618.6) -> 0.001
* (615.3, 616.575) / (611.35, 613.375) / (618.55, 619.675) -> 0.004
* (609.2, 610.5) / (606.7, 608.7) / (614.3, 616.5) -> -0.004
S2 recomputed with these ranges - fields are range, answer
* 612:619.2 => 10.78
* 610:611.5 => 10.91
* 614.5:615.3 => 10.76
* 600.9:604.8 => 11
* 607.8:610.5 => 10.89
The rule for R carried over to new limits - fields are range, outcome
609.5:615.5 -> 10.6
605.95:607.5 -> 10.7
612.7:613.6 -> 10.5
